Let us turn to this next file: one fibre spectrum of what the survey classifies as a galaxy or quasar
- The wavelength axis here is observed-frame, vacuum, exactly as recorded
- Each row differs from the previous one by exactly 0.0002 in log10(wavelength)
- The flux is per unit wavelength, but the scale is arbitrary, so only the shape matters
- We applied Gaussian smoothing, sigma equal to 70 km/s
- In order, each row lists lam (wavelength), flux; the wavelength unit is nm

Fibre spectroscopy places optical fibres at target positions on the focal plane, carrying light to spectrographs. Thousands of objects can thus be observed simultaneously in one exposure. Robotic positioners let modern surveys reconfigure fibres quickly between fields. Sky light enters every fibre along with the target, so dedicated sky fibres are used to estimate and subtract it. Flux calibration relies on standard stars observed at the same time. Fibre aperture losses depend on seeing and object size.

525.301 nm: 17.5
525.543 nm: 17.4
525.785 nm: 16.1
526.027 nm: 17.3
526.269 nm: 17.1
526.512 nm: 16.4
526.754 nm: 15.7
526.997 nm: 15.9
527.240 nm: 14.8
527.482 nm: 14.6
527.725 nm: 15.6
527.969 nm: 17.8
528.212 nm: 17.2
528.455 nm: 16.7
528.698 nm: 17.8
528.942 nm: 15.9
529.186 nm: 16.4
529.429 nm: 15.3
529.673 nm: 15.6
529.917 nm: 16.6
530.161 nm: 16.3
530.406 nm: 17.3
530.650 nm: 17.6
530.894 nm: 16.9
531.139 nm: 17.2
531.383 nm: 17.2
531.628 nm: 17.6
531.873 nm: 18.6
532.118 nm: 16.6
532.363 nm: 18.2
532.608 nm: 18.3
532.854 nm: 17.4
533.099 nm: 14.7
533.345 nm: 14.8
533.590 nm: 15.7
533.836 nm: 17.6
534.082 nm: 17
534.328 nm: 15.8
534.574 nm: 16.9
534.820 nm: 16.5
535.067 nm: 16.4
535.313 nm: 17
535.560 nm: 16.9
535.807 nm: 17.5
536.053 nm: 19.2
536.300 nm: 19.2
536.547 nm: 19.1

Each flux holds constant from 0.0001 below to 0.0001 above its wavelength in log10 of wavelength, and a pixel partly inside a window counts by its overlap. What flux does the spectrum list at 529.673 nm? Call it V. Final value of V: 15.6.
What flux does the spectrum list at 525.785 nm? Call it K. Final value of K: 16.1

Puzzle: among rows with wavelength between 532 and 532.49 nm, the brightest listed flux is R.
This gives 18.2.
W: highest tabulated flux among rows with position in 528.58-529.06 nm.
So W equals 17.8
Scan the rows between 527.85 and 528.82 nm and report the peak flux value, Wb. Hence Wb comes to 17.8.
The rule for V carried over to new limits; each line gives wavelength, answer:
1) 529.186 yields 16.4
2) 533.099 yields 14.7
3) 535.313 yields 17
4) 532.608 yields 18.3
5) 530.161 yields 16.3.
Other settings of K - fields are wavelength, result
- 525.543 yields 17.4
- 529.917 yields 16.6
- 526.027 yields 17.3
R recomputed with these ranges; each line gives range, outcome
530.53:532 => 18.6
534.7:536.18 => 19.2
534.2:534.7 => 16.9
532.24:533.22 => 18.3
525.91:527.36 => 17.3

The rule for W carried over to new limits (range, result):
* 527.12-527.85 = 15.6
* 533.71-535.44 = 17.6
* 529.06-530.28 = 16.6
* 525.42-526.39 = 17.4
